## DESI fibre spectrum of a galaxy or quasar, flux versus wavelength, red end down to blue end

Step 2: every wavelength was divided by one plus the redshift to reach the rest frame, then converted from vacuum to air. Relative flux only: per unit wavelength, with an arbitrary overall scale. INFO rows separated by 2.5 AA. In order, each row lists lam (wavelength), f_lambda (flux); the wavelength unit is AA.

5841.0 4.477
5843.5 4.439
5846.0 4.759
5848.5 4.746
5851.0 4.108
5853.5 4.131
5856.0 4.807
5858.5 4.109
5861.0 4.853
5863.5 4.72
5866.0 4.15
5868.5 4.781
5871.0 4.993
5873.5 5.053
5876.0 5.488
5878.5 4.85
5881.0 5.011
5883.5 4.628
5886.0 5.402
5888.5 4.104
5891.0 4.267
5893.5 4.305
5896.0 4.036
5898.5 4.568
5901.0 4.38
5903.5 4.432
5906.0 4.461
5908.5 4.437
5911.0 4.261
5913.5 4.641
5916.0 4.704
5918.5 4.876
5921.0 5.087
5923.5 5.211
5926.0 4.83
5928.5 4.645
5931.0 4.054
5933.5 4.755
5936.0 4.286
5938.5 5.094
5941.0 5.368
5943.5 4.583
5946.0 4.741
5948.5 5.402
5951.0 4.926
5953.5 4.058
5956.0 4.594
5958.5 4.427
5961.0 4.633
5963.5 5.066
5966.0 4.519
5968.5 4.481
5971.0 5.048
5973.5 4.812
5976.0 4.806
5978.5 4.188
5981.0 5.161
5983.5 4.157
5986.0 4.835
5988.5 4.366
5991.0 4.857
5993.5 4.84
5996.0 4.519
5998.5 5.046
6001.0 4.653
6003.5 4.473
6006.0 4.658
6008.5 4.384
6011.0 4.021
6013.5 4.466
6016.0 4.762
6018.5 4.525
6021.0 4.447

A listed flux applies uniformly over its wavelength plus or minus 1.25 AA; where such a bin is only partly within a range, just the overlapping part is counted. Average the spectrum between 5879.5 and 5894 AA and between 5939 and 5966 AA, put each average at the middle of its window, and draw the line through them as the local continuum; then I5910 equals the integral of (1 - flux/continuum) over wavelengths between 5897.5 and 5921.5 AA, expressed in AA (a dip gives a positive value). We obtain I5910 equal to 0.6 AA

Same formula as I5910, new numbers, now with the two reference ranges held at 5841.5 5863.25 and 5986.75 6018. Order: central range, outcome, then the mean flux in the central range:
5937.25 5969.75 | -1.4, 4.76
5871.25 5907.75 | -1.0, 4.65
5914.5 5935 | -1.0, 4.76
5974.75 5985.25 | 0.0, 4.59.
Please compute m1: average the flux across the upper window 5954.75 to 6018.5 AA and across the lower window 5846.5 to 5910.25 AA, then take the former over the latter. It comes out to 1.0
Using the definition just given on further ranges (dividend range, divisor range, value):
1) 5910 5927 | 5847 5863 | 1.07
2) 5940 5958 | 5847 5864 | 1.07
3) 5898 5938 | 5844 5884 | 0.98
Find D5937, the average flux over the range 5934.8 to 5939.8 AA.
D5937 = 4.7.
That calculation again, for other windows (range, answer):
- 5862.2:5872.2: 4.66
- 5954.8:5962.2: 4.55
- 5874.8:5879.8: 5.16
